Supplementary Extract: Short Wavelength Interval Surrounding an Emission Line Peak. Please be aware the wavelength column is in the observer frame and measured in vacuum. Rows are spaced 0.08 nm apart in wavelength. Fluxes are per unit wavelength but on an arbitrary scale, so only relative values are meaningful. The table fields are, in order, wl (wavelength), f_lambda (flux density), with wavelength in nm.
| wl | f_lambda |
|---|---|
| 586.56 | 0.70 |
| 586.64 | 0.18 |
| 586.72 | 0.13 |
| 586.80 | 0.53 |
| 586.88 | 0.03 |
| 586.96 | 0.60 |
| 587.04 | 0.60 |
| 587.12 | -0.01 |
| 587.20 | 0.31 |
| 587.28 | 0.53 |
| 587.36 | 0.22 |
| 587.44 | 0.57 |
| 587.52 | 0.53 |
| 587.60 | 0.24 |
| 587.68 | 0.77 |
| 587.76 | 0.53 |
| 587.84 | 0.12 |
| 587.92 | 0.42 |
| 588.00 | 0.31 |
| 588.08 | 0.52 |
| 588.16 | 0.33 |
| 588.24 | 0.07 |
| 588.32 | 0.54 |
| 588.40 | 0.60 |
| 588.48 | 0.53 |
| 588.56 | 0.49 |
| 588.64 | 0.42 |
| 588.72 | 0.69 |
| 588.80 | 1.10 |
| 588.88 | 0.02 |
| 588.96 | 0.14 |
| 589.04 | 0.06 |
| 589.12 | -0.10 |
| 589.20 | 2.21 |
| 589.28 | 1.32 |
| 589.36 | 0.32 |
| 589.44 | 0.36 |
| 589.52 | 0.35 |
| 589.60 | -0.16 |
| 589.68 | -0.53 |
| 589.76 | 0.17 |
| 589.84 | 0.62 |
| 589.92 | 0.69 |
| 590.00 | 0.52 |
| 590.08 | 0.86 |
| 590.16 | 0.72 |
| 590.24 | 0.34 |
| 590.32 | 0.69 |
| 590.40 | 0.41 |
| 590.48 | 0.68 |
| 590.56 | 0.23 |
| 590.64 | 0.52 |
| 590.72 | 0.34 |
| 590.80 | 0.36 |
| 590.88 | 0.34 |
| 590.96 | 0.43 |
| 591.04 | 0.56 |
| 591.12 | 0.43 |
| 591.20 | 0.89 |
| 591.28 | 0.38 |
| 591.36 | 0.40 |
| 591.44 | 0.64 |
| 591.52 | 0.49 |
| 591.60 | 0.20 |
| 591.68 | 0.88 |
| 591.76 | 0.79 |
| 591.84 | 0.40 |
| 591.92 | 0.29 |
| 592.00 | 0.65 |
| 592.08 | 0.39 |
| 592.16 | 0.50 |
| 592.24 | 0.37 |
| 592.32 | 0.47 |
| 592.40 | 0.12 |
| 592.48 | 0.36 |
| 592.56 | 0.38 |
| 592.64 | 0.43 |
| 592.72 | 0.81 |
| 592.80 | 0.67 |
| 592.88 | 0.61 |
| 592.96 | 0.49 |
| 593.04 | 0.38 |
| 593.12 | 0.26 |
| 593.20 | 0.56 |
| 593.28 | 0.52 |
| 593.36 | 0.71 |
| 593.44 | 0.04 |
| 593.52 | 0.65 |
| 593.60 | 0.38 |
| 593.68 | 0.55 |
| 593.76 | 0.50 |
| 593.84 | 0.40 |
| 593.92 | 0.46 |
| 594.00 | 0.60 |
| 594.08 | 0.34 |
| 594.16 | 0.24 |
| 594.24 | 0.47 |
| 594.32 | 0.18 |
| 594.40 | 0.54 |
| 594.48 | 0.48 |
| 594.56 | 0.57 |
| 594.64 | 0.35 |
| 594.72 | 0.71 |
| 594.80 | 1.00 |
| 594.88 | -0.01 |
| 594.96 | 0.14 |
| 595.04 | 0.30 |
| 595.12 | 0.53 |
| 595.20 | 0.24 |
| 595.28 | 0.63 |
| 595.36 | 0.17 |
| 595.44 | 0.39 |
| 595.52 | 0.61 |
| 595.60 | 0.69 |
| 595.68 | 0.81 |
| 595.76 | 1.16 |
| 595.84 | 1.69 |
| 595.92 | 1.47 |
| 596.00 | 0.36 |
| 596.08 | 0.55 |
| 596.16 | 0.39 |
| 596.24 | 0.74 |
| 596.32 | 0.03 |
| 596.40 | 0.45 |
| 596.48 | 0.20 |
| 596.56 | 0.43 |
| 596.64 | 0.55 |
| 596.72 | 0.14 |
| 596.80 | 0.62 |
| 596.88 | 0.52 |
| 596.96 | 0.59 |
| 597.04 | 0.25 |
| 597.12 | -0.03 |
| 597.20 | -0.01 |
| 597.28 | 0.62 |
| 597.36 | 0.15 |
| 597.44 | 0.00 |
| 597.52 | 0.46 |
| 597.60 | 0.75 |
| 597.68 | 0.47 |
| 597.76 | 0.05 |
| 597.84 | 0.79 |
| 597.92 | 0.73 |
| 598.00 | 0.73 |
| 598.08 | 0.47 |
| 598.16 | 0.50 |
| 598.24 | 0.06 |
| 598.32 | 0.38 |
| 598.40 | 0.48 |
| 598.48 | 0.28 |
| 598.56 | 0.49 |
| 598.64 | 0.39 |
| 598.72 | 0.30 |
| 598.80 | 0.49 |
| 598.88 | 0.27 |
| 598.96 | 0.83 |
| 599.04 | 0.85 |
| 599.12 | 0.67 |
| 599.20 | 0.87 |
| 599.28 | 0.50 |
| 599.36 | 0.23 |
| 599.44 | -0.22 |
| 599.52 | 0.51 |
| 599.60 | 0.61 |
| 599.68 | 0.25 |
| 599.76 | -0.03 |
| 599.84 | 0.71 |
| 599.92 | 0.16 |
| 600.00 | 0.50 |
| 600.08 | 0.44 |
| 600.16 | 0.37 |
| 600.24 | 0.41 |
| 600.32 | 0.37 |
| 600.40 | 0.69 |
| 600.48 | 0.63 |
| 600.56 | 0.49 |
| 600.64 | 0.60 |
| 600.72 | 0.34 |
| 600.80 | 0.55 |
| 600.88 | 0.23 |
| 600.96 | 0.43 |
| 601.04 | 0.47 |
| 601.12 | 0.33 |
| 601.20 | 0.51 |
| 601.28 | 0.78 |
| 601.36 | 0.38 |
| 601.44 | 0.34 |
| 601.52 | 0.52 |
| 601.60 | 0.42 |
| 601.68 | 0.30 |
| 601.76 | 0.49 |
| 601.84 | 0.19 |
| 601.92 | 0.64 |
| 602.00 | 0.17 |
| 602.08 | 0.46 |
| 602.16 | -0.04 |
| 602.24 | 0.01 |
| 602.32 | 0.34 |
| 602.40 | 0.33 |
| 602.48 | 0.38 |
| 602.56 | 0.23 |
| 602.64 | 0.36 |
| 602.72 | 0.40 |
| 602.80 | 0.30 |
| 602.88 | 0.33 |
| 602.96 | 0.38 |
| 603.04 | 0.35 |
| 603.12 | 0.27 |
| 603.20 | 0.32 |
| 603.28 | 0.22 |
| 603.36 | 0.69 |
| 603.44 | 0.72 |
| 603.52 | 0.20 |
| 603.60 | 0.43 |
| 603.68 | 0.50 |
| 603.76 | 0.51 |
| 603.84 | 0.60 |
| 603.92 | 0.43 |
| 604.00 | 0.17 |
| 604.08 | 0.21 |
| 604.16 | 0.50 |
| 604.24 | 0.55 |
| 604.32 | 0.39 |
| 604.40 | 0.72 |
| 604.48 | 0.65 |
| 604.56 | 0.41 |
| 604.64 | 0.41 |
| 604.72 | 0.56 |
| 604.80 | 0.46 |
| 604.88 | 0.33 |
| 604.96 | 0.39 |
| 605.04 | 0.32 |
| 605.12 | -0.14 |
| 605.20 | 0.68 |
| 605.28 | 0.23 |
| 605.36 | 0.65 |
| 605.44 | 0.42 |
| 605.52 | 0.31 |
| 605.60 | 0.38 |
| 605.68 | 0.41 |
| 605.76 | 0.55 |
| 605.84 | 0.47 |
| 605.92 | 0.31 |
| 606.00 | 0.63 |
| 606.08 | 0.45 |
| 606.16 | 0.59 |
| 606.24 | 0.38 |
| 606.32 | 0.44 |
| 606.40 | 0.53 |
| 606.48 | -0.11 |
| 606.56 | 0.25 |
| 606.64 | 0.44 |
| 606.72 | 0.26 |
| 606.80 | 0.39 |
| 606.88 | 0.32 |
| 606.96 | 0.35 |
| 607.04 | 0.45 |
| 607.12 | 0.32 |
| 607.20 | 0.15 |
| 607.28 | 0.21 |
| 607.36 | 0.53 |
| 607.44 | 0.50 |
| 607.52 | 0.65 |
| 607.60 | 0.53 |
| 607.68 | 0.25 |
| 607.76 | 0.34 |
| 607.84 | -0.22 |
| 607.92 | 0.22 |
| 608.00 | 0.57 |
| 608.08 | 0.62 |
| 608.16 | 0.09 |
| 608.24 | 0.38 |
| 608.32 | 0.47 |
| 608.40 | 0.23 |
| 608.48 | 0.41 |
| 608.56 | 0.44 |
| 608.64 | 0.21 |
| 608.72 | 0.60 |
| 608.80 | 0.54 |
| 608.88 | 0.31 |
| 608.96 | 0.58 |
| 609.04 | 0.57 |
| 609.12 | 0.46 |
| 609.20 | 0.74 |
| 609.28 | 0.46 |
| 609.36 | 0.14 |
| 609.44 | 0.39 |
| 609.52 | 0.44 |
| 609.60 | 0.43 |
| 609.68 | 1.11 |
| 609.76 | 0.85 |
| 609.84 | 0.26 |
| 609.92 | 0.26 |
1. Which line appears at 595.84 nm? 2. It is [O III] 5007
